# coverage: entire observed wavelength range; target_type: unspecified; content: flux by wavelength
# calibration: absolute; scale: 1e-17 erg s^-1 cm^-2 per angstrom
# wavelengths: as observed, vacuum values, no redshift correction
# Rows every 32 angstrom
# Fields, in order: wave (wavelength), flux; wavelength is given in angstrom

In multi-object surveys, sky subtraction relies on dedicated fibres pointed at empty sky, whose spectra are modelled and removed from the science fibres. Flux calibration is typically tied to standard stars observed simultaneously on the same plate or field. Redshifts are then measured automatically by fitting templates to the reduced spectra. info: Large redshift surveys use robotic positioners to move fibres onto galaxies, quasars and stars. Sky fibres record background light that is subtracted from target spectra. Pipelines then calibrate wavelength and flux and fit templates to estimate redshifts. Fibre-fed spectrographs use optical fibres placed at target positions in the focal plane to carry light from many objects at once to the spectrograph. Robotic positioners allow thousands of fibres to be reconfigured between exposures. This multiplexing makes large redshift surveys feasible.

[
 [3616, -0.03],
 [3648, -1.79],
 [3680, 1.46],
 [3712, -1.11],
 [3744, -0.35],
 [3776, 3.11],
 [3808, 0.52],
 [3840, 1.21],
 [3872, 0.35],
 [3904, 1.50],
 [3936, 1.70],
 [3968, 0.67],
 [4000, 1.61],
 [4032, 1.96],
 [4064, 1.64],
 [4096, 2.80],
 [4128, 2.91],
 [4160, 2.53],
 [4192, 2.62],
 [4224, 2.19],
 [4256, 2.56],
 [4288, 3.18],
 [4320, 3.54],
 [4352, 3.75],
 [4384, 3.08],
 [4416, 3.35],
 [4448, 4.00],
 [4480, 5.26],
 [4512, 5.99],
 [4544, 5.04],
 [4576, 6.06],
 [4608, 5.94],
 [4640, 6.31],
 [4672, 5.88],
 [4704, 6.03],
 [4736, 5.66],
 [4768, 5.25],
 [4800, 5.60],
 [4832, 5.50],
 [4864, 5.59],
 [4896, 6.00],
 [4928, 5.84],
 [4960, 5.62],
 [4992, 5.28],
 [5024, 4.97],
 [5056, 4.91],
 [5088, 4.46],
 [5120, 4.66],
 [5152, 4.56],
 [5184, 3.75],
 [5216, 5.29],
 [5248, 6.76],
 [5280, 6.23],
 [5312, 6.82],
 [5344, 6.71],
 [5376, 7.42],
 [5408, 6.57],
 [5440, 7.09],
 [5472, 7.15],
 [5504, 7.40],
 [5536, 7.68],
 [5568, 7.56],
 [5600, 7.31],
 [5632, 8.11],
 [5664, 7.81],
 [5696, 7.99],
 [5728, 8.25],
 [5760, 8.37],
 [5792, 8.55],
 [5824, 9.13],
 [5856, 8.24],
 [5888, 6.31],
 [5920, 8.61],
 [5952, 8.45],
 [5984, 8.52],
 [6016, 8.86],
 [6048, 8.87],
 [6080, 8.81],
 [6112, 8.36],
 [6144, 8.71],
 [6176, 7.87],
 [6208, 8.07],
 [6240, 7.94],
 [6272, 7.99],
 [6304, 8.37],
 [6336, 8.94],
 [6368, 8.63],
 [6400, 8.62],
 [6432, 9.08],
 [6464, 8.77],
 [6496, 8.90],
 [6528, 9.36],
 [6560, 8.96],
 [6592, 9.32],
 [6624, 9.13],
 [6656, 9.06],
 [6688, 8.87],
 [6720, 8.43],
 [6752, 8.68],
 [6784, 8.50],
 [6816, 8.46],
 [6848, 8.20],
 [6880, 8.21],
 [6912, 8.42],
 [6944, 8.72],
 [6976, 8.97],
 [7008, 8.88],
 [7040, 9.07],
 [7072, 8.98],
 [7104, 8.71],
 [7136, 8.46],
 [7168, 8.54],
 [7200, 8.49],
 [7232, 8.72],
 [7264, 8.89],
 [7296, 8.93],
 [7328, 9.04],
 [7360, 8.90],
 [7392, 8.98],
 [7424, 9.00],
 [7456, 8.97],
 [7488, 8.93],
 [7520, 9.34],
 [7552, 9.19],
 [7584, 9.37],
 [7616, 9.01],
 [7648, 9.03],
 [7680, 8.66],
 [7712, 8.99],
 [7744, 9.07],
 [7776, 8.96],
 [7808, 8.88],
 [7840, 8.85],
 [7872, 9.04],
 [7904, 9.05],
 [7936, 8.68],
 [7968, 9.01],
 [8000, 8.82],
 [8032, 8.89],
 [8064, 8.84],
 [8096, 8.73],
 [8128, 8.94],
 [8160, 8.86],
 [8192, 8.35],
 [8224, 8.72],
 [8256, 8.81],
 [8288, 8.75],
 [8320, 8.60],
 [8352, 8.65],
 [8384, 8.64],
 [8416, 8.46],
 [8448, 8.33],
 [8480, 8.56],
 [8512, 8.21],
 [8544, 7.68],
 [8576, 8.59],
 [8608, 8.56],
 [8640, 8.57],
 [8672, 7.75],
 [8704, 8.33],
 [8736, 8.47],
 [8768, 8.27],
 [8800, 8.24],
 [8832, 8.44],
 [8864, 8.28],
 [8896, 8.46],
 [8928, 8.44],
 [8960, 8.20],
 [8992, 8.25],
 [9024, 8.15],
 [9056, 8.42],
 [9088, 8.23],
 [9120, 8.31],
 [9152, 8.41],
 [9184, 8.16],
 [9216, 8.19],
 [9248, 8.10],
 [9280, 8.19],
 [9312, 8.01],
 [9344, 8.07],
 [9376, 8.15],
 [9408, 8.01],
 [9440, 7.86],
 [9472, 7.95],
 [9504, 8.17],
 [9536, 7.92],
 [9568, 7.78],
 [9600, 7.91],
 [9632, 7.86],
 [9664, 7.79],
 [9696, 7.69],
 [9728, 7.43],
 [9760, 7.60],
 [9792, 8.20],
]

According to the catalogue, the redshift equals 0.000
